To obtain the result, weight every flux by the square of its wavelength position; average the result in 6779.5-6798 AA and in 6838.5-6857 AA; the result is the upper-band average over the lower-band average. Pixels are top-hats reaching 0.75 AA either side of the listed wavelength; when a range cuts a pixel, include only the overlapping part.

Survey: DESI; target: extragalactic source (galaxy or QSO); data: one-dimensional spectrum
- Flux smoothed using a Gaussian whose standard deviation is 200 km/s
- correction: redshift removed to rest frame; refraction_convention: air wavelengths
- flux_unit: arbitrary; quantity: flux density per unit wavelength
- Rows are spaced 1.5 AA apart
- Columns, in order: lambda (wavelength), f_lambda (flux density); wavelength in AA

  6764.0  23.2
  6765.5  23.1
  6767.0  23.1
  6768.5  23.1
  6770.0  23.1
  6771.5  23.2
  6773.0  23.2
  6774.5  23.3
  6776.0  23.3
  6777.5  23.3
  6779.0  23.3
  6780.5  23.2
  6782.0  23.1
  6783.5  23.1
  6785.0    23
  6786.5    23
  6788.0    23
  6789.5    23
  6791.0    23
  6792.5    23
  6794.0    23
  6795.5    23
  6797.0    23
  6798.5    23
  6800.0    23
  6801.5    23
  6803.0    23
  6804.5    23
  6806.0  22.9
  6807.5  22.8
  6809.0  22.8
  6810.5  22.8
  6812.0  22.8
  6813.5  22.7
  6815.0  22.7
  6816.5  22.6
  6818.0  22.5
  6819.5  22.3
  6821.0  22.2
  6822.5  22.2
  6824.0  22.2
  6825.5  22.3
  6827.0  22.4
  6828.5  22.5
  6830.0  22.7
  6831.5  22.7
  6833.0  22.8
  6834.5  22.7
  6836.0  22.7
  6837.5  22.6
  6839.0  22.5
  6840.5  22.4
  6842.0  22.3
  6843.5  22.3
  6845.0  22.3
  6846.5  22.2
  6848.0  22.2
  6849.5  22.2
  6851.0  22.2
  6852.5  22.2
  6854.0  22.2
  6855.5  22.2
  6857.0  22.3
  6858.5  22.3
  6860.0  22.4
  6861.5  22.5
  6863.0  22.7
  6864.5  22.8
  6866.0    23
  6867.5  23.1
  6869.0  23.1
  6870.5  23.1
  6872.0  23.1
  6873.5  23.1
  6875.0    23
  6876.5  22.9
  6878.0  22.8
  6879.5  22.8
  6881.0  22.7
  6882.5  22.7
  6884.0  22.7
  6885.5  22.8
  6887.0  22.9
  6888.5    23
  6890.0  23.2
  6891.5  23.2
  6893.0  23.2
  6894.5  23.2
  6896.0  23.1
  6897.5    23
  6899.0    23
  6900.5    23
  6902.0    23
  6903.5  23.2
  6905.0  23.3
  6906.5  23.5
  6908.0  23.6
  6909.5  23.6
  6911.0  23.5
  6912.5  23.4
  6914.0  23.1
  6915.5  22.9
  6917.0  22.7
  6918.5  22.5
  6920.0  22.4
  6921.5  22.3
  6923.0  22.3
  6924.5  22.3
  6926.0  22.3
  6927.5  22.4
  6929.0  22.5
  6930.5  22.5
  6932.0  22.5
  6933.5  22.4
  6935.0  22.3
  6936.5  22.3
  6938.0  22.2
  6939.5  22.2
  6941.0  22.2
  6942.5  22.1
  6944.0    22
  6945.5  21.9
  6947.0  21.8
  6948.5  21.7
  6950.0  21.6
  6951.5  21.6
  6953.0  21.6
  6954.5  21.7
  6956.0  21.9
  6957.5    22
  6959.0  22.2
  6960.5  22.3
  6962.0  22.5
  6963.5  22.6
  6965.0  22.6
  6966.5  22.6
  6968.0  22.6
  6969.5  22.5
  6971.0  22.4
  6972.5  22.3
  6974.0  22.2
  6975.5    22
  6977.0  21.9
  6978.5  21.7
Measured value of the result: 1.0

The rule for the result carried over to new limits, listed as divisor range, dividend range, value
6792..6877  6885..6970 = 1.02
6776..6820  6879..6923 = 1.03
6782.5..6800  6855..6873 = 1.01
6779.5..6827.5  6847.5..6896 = 1.02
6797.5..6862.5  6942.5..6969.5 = 1.02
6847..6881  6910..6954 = 1.01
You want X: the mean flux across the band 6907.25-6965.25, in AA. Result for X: 22.4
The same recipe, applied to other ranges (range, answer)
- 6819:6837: 22.5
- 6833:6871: 22.5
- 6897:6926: 23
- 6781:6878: 22.7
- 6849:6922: 22.9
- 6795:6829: 22.7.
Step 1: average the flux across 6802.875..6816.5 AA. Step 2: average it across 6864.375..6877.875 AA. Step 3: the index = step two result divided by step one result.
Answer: 1.0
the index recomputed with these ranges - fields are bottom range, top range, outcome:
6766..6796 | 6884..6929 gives 0.99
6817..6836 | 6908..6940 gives 1.01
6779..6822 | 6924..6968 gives 0.97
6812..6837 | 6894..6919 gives 1.03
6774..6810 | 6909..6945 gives 0.98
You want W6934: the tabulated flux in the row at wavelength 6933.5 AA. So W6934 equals 22.4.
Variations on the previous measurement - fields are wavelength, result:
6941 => 22.2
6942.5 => 22.1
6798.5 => 23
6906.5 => 23.5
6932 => 22.5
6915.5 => 22.9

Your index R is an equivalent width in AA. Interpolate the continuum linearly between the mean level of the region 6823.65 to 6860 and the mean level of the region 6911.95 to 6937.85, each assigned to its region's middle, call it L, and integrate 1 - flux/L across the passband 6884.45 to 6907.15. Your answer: -0.6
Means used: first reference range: 22.4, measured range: 23.1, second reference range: 22.5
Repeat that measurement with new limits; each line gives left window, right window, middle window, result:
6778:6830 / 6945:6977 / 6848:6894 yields -0.5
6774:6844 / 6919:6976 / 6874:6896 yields -0.5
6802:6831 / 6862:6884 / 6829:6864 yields 0.5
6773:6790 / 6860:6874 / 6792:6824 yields 0.4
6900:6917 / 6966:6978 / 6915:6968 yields 1.2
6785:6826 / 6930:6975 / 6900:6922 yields -0.7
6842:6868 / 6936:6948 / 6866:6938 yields -2.1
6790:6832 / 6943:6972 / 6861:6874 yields -0.3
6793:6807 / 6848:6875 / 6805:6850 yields 0.6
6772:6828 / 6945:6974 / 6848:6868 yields 0.1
